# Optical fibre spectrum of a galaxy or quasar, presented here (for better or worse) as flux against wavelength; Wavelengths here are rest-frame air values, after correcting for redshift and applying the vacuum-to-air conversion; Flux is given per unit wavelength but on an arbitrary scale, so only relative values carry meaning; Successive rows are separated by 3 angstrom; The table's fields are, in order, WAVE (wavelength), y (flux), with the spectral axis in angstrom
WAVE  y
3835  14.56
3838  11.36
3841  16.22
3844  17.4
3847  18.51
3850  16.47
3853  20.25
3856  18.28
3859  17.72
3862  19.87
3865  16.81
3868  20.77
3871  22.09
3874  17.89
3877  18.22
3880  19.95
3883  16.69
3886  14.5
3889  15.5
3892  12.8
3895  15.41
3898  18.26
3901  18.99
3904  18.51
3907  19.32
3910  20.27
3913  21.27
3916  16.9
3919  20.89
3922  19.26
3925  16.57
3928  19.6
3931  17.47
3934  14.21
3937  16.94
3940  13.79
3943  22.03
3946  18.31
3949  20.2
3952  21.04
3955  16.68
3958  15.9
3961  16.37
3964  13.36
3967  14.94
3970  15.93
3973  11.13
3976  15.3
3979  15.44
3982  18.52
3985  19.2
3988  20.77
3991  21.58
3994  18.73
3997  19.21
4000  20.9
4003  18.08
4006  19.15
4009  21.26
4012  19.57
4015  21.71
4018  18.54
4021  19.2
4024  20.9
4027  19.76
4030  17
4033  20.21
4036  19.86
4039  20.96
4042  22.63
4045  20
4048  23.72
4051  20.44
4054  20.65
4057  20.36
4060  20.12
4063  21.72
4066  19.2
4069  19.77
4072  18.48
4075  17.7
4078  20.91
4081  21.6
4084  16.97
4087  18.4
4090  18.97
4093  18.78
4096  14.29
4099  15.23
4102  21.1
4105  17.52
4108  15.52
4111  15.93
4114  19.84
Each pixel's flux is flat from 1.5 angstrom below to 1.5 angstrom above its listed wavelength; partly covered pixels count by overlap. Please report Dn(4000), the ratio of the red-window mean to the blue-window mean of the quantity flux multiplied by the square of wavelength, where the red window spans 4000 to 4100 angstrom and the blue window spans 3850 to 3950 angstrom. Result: 1.2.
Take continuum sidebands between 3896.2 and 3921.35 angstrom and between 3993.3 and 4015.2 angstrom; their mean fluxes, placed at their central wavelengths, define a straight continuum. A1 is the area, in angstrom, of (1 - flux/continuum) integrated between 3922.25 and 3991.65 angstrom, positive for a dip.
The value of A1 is 8.31 angstrom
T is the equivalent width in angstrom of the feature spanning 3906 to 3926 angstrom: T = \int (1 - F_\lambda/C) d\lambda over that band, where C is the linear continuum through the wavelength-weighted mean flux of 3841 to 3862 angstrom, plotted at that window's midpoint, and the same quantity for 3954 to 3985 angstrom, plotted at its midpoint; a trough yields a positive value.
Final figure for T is -3.1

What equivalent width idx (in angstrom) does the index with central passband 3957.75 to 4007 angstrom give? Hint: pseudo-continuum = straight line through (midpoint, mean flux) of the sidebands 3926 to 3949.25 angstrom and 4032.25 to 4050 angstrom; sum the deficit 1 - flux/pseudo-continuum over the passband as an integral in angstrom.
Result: 4.90 angstrom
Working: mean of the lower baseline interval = 17.7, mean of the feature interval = 17.3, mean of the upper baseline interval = 21.3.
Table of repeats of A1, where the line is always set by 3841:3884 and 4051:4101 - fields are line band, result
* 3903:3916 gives -0.6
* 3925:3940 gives 1.6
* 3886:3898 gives 2.3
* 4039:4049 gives -1.5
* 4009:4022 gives -0.7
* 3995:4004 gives -0.3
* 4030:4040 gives -0.5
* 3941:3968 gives 1.6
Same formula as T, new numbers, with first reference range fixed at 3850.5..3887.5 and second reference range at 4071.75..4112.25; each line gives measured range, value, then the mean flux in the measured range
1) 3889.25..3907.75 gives 1.4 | 17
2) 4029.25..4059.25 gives -4.3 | 20.7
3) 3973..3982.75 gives 1.5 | 15.4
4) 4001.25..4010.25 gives -0.6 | 19.5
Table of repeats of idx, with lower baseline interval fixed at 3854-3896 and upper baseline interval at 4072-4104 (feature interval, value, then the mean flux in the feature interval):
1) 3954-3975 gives 3.6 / 14.9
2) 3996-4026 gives -2.9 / 19.9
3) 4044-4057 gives -2.1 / 21.2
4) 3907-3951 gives -1.5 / 18.5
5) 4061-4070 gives -1.0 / 20.2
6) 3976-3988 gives 0.2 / 17.8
